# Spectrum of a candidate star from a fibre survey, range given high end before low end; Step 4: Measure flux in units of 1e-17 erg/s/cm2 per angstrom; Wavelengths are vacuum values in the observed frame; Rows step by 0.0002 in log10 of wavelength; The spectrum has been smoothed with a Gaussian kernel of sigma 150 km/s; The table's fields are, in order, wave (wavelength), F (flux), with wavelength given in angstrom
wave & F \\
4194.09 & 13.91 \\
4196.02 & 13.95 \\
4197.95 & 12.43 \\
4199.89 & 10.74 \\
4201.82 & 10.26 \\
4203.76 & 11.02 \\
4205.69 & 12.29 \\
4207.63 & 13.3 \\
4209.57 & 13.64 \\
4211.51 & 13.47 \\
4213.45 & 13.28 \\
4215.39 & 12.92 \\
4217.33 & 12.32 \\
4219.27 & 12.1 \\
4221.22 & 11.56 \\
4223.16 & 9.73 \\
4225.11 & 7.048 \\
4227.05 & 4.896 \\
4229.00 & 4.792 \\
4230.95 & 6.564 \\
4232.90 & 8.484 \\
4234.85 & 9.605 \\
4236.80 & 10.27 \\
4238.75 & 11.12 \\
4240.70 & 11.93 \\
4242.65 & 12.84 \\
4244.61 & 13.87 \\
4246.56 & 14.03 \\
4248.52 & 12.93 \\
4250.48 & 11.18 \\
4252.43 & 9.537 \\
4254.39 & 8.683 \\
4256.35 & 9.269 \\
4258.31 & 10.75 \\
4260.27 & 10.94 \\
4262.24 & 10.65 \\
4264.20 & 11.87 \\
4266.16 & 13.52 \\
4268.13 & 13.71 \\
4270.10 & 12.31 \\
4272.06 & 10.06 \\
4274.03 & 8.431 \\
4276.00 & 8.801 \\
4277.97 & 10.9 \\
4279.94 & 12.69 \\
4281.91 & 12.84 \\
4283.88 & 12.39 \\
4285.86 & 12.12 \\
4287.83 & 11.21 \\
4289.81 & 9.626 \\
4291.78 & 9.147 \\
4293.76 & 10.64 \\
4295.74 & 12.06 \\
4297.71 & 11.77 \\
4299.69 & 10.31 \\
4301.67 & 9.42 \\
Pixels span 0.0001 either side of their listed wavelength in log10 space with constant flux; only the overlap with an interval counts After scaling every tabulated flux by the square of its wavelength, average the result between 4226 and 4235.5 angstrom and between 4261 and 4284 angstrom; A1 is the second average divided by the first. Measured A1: 1.73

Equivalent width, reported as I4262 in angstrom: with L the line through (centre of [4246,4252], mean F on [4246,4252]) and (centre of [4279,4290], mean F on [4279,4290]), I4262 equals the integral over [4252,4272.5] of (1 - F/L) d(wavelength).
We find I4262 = 1.8 angstrom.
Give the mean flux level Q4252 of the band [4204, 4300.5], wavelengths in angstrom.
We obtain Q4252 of 11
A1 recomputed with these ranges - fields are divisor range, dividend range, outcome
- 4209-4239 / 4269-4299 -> 1.13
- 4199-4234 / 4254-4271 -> 1.11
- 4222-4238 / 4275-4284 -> 1.51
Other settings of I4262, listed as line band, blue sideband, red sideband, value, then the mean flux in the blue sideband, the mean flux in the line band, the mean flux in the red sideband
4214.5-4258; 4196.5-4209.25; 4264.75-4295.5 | 5.0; 11.9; 10.3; 11.3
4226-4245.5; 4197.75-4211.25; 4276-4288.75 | 4.1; 12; 9.41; 11.8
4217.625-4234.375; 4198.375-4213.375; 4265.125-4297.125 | 5.0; 12.2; 8.35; 11.3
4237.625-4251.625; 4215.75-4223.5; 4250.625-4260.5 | -2.8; 11.7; 12.5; 9.87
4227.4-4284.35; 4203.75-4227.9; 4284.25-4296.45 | 1.6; 11.4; 10.8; 10.8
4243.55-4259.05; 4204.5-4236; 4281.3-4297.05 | -0.8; 10.4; 11.3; 11.2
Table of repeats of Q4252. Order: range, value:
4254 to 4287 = 11.2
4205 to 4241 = 10.4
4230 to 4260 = 10.7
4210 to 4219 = 13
